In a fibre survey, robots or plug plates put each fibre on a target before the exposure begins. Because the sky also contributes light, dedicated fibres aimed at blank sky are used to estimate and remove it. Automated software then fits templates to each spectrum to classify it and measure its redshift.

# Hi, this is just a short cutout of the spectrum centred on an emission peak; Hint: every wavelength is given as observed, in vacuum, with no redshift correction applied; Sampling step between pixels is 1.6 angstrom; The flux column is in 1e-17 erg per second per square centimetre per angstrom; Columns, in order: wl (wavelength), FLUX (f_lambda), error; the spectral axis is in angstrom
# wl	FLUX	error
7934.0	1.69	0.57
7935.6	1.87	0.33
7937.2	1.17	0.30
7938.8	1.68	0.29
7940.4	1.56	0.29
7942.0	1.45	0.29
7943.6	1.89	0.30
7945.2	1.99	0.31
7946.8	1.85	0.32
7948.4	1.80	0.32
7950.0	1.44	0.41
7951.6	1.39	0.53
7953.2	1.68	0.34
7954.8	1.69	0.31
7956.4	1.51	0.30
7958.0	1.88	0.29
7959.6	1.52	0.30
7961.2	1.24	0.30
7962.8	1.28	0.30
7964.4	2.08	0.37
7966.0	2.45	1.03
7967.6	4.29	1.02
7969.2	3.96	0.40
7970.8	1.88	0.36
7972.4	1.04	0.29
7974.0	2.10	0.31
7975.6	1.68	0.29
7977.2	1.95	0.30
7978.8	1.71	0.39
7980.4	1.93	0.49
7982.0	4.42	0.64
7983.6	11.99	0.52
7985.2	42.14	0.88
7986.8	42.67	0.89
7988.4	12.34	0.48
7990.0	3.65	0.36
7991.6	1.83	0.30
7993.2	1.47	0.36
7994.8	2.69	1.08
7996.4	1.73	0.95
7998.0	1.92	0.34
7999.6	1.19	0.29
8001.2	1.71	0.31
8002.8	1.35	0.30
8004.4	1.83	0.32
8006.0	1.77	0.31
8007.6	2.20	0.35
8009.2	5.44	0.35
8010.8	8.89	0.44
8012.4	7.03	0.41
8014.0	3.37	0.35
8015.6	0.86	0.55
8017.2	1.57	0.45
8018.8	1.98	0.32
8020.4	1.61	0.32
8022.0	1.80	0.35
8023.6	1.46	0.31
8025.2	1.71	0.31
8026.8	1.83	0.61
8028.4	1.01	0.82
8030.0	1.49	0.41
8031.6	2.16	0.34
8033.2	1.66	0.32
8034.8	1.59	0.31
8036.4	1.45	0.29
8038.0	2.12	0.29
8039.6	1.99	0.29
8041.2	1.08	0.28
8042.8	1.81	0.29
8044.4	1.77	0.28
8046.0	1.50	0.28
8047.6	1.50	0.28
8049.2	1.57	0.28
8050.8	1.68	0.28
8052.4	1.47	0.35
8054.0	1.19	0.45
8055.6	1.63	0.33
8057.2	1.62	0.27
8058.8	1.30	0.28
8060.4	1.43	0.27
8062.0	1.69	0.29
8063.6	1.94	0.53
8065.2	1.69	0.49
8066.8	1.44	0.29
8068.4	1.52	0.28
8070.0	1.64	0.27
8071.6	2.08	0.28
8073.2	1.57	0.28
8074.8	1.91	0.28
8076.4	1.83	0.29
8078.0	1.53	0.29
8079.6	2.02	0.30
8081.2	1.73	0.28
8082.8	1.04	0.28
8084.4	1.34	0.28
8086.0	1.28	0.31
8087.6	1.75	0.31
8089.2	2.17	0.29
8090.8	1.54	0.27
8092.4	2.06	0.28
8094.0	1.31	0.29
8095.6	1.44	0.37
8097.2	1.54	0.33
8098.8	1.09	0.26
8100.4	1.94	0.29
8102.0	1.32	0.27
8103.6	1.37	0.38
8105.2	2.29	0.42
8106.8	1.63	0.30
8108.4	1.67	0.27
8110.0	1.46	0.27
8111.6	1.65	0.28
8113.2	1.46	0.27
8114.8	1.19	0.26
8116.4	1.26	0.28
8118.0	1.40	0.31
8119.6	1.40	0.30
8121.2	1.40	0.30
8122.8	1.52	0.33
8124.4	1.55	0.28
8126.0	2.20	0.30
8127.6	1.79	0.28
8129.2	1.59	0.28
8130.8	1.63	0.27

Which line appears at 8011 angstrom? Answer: [N II]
